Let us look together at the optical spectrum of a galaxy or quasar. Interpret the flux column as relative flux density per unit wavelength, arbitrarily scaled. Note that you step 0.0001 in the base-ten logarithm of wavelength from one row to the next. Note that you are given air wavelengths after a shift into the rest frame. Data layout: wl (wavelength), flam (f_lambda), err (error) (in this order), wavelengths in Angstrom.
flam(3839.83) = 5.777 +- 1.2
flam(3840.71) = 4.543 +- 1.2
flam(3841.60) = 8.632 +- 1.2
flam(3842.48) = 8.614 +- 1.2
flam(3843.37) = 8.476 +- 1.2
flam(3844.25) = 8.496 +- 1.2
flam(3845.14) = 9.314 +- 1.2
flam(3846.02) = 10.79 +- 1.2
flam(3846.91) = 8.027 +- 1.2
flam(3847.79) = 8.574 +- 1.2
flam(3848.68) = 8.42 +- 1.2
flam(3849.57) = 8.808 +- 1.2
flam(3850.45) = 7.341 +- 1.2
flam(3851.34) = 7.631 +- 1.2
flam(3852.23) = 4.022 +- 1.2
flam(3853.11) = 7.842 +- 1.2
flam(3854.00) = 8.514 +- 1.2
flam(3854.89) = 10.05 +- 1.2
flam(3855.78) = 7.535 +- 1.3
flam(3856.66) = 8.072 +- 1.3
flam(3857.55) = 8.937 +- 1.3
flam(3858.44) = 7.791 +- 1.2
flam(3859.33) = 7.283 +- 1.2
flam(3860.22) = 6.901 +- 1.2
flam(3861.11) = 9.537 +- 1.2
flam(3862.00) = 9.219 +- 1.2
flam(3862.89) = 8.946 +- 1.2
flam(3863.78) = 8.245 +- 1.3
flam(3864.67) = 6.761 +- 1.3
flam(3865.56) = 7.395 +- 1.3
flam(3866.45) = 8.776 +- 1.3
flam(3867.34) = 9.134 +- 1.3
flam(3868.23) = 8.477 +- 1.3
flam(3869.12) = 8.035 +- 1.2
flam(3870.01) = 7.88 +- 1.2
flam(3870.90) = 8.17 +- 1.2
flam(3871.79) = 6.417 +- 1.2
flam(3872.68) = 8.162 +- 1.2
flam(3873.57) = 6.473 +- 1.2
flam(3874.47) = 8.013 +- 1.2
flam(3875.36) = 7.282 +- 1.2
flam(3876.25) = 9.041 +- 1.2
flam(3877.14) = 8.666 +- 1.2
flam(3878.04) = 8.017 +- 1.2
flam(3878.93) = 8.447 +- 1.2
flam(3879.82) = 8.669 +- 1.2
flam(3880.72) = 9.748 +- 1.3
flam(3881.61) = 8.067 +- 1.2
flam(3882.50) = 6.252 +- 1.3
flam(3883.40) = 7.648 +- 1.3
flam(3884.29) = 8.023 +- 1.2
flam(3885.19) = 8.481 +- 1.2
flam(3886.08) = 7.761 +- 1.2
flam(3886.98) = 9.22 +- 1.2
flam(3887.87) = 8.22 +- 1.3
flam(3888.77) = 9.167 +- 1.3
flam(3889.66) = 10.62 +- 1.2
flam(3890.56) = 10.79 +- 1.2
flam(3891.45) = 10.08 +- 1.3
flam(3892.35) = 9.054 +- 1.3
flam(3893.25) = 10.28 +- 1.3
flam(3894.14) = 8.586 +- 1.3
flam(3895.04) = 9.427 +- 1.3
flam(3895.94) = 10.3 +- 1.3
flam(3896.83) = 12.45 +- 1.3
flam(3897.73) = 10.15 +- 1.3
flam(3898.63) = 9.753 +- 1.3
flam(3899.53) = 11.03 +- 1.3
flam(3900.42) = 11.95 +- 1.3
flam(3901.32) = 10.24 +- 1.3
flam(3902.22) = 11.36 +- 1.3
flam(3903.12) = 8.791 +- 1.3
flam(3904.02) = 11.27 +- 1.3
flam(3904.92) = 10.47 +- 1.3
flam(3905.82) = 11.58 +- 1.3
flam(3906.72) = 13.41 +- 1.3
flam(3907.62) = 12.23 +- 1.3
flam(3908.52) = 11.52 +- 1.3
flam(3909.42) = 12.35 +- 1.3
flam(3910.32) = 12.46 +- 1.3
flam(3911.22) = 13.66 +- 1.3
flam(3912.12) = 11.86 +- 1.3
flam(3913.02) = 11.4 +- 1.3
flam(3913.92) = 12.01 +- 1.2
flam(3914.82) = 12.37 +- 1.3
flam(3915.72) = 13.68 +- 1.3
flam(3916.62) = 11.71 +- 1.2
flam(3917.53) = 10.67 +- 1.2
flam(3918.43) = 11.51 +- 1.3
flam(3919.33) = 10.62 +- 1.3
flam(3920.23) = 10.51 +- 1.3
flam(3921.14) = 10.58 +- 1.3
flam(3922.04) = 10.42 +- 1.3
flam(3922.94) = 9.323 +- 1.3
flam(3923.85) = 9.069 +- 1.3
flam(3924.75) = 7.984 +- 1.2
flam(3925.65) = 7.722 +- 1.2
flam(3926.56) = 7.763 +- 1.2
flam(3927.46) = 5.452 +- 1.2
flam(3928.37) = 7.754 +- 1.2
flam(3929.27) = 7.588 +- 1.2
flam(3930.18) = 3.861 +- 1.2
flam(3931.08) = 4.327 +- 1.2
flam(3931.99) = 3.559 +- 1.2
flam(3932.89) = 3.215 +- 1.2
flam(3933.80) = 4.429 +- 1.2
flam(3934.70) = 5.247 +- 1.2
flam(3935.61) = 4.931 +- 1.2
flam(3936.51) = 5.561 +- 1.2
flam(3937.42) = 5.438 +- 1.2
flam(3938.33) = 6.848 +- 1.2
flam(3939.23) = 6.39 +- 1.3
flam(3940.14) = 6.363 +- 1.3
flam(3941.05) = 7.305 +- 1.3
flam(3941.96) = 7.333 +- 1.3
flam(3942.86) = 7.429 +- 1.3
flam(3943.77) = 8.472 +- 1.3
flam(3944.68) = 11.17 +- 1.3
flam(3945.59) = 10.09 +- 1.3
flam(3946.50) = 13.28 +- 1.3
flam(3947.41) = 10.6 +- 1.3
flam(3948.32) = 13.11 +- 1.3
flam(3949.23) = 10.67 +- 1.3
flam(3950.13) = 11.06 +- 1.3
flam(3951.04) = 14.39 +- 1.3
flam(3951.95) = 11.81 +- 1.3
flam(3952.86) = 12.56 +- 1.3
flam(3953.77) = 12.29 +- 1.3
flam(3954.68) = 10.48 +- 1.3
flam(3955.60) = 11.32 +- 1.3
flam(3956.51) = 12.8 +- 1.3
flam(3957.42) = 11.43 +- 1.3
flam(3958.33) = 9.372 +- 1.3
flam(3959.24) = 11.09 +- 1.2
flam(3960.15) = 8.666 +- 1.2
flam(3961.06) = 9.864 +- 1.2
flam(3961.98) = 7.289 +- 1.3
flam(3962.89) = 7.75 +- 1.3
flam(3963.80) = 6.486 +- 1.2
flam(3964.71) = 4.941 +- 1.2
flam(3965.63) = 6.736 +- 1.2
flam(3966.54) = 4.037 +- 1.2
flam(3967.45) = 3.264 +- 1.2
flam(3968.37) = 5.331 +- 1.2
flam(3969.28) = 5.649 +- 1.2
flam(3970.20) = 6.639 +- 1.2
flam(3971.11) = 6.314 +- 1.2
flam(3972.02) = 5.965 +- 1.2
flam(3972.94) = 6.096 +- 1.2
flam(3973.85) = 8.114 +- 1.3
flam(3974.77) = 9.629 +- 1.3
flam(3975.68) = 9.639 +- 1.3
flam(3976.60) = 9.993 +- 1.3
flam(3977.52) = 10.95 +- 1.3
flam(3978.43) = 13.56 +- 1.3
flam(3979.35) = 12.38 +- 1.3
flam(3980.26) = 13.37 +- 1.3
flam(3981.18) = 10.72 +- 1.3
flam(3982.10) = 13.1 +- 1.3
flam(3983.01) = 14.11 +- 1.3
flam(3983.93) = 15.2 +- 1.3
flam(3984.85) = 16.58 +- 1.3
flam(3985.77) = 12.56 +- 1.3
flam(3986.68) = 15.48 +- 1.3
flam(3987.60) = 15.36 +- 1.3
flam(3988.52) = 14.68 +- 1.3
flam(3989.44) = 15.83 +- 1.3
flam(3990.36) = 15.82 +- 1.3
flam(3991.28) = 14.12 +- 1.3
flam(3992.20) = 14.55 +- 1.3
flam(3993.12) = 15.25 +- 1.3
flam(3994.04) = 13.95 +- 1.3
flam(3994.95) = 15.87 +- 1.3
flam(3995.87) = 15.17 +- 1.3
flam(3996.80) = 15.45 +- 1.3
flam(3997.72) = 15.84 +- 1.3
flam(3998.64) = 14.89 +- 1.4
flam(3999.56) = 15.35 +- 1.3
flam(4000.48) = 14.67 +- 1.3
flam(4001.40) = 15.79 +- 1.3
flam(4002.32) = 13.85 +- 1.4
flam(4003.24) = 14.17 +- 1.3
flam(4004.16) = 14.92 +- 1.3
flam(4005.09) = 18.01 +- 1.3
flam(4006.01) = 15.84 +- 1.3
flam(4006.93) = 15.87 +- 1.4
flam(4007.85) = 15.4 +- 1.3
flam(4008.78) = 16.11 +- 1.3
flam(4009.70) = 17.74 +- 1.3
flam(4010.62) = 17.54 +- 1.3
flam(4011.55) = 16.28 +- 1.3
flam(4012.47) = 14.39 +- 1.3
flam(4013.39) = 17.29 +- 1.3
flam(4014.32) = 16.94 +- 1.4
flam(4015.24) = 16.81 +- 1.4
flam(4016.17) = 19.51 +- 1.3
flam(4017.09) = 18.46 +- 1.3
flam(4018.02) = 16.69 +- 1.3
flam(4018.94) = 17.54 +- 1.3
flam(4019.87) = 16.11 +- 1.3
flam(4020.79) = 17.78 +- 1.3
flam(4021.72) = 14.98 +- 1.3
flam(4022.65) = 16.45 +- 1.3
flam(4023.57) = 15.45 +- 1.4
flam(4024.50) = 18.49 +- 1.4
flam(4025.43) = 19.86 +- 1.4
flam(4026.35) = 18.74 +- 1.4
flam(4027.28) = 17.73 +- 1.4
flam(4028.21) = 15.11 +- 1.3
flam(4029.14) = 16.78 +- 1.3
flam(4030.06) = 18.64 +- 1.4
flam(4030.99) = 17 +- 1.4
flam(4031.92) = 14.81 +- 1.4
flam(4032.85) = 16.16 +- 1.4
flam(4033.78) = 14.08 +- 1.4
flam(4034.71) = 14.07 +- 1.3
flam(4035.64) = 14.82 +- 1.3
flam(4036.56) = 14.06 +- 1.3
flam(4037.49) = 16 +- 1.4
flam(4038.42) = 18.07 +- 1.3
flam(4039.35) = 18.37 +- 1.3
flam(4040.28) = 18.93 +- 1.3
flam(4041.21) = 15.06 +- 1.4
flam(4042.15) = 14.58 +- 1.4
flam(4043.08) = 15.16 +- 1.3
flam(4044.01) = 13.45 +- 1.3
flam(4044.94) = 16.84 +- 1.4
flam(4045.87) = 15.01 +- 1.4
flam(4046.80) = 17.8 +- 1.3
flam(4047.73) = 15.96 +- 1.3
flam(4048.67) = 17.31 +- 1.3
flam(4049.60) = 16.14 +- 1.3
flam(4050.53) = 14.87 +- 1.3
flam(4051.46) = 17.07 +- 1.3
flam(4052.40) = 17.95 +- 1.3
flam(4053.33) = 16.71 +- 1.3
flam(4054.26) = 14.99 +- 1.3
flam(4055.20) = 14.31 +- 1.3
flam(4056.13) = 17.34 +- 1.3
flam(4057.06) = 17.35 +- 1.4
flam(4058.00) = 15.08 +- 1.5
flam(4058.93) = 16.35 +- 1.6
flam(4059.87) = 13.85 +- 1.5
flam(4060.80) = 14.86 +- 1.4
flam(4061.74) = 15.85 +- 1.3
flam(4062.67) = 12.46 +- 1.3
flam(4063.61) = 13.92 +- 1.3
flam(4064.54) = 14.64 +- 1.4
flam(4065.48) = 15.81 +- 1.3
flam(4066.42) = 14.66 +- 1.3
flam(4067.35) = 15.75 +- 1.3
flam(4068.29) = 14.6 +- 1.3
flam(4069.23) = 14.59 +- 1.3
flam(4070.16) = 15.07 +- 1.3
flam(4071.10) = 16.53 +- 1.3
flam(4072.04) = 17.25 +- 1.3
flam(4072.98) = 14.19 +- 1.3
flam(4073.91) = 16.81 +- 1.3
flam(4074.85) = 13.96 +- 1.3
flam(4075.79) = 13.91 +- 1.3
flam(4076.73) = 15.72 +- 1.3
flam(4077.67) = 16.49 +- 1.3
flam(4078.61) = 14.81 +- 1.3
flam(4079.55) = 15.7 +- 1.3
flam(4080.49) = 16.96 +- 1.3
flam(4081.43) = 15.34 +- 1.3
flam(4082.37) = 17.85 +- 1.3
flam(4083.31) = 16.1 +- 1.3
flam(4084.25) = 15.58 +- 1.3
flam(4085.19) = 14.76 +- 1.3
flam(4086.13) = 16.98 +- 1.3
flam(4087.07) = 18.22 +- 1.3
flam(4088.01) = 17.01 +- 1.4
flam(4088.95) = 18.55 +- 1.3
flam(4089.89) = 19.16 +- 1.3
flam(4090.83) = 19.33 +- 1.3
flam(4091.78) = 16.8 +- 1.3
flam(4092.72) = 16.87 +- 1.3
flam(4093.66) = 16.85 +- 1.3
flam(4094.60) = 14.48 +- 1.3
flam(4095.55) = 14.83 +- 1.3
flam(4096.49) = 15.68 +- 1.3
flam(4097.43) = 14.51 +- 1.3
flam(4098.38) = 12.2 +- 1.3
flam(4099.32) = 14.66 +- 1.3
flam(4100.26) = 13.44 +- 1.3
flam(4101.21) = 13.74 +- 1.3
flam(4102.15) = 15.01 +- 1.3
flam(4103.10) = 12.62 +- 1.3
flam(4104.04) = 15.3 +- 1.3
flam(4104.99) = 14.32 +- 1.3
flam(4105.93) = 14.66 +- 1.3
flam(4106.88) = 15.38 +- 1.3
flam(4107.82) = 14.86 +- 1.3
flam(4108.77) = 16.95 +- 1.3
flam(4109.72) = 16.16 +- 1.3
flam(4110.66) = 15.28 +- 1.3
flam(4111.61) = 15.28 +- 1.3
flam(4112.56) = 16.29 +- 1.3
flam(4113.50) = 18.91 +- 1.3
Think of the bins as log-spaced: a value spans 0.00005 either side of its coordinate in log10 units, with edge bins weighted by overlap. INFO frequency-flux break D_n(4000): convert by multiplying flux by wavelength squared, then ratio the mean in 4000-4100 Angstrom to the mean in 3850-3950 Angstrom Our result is 1.9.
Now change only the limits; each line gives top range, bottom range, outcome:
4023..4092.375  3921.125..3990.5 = 1.83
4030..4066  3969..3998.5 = 1.30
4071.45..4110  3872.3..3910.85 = 1.79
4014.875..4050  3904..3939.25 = 1.93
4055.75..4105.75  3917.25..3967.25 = 1.95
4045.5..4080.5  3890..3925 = 1.54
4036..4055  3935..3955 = 1.81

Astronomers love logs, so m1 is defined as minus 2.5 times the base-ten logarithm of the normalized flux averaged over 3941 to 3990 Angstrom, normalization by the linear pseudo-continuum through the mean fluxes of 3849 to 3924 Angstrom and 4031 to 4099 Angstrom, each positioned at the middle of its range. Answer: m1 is 0.19 mag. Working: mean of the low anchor 9.44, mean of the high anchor 15.8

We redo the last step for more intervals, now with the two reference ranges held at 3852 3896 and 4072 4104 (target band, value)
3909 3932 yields 0.02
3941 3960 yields 0.01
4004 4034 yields -0.25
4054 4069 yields -0.02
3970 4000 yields -0.05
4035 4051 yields -0.13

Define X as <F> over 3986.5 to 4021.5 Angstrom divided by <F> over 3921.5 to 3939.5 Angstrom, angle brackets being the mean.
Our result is 2.50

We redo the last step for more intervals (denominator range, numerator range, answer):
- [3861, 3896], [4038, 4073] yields 1.85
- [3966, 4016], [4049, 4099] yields 1.19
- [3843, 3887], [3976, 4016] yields 1.83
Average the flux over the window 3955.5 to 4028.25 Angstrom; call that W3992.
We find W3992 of 13.3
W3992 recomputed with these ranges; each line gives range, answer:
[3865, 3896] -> 8.51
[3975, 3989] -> 13.1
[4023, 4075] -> 15.9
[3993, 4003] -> 15.1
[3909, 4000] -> 10.2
